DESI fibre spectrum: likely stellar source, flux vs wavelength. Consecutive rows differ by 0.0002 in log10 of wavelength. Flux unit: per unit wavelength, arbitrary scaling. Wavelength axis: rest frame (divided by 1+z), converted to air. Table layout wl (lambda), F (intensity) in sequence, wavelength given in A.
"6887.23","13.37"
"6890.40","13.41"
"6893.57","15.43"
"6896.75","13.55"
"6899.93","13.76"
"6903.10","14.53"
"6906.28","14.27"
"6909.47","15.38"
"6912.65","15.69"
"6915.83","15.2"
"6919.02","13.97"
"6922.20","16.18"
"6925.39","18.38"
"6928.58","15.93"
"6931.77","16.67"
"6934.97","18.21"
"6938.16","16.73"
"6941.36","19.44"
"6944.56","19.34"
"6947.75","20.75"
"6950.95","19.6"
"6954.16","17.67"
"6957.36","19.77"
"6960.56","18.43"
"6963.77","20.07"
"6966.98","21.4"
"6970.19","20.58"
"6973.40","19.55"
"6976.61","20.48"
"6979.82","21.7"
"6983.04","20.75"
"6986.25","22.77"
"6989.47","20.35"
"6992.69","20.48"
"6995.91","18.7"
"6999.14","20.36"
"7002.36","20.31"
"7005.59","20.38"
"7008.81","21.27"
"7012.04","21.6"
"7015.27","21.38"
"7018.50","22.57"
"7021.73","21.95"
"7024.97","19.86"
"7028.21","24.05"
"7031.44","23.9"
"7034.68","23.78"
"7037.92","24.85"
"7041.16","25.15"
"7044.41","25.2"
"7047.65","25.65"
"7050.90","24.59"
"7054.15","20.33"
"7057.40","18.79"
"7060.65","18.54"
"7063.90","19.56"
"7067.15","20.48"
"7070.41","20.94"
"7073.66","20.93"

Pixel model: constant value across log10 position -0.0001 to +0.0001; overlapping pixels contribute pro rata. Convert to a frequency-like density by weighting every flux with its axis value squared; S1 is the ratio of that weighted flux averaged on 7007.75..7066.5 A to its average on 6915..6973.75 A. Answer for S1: 1.3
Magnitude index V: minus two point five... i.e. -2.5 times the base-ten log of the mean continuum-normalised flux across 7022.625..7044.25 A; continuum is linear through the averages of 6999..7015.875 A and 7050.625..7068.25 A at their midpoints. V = -0.16 mag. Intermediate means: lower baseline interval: 20.9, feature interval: 23.6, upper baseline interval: 20.1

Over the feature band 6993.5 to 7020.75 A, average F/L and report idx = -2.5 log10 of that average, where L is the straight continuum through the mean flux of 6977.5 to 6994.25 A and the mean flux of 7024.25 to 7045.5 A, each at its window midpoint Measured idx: 0.078 mag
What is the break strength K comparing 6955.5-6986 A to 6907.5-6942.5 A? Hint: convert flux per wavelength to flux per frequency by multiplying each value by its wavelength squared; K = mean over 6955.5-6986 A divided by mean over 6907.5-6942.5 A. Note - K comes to 1.26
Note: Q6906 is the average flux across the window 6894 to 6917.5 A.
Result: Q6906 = 14.7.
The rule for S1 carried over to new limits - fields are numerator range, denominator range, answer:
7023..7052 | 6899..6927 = 1.63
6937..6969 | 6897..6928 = 1.29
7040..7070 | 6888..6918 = 1.58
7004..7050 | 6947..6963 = 1.22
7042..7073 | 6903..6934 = 1.43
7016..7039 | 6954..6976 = 1.18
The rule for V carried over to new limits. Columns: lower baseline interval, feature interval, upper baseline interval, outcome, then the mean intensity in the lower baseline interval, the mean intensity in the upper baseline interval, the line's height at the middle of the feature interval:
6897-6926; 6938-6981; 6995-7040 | -0.09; 15.1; 21.9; 18.2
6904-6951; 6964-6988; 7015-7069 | -0.09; 16.9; 22.4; 19.3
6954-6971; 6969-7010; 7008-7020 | 0.01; 19.8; 21.7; 20.8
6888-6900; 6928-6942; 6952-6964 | -0.01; 14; 18.9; 17.1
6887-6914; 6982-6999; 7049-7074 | -0.16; 14.4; 20.6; 17.8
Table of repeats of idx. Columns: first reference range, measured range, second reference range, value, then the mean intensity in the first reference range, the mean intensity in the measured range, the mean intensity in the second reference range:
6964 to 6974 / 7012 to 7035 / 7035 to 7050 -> 0.07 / 20.5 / 22.4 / 25.1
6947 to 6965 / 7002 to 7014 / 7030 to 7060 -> 0.04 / 19.3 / 21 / 23.4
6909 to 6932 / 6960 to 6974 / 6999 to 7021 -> -0.08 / 15.9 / 20.1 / 21.2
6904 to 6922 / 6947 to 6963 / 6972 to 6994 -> -0.04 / 15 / 19.2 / 20.9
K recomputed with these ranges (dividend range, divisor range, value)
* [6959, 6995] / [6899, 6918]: 1.42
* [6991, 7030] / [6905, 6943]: 1.32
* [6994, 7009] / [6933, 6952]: 1.08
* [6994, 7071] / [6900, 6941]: 1.41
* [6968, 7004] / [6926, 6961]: 1.13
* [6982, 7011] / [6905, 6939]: 1.31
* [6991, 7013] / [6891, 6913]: 1.44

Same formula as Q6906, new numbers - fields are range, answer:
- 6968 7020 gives 20.8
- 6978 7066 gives 21.8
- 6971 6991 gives 20.9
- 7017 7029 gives 22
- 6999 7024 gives 21.2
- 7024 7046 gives 23.9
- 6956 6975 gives 20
